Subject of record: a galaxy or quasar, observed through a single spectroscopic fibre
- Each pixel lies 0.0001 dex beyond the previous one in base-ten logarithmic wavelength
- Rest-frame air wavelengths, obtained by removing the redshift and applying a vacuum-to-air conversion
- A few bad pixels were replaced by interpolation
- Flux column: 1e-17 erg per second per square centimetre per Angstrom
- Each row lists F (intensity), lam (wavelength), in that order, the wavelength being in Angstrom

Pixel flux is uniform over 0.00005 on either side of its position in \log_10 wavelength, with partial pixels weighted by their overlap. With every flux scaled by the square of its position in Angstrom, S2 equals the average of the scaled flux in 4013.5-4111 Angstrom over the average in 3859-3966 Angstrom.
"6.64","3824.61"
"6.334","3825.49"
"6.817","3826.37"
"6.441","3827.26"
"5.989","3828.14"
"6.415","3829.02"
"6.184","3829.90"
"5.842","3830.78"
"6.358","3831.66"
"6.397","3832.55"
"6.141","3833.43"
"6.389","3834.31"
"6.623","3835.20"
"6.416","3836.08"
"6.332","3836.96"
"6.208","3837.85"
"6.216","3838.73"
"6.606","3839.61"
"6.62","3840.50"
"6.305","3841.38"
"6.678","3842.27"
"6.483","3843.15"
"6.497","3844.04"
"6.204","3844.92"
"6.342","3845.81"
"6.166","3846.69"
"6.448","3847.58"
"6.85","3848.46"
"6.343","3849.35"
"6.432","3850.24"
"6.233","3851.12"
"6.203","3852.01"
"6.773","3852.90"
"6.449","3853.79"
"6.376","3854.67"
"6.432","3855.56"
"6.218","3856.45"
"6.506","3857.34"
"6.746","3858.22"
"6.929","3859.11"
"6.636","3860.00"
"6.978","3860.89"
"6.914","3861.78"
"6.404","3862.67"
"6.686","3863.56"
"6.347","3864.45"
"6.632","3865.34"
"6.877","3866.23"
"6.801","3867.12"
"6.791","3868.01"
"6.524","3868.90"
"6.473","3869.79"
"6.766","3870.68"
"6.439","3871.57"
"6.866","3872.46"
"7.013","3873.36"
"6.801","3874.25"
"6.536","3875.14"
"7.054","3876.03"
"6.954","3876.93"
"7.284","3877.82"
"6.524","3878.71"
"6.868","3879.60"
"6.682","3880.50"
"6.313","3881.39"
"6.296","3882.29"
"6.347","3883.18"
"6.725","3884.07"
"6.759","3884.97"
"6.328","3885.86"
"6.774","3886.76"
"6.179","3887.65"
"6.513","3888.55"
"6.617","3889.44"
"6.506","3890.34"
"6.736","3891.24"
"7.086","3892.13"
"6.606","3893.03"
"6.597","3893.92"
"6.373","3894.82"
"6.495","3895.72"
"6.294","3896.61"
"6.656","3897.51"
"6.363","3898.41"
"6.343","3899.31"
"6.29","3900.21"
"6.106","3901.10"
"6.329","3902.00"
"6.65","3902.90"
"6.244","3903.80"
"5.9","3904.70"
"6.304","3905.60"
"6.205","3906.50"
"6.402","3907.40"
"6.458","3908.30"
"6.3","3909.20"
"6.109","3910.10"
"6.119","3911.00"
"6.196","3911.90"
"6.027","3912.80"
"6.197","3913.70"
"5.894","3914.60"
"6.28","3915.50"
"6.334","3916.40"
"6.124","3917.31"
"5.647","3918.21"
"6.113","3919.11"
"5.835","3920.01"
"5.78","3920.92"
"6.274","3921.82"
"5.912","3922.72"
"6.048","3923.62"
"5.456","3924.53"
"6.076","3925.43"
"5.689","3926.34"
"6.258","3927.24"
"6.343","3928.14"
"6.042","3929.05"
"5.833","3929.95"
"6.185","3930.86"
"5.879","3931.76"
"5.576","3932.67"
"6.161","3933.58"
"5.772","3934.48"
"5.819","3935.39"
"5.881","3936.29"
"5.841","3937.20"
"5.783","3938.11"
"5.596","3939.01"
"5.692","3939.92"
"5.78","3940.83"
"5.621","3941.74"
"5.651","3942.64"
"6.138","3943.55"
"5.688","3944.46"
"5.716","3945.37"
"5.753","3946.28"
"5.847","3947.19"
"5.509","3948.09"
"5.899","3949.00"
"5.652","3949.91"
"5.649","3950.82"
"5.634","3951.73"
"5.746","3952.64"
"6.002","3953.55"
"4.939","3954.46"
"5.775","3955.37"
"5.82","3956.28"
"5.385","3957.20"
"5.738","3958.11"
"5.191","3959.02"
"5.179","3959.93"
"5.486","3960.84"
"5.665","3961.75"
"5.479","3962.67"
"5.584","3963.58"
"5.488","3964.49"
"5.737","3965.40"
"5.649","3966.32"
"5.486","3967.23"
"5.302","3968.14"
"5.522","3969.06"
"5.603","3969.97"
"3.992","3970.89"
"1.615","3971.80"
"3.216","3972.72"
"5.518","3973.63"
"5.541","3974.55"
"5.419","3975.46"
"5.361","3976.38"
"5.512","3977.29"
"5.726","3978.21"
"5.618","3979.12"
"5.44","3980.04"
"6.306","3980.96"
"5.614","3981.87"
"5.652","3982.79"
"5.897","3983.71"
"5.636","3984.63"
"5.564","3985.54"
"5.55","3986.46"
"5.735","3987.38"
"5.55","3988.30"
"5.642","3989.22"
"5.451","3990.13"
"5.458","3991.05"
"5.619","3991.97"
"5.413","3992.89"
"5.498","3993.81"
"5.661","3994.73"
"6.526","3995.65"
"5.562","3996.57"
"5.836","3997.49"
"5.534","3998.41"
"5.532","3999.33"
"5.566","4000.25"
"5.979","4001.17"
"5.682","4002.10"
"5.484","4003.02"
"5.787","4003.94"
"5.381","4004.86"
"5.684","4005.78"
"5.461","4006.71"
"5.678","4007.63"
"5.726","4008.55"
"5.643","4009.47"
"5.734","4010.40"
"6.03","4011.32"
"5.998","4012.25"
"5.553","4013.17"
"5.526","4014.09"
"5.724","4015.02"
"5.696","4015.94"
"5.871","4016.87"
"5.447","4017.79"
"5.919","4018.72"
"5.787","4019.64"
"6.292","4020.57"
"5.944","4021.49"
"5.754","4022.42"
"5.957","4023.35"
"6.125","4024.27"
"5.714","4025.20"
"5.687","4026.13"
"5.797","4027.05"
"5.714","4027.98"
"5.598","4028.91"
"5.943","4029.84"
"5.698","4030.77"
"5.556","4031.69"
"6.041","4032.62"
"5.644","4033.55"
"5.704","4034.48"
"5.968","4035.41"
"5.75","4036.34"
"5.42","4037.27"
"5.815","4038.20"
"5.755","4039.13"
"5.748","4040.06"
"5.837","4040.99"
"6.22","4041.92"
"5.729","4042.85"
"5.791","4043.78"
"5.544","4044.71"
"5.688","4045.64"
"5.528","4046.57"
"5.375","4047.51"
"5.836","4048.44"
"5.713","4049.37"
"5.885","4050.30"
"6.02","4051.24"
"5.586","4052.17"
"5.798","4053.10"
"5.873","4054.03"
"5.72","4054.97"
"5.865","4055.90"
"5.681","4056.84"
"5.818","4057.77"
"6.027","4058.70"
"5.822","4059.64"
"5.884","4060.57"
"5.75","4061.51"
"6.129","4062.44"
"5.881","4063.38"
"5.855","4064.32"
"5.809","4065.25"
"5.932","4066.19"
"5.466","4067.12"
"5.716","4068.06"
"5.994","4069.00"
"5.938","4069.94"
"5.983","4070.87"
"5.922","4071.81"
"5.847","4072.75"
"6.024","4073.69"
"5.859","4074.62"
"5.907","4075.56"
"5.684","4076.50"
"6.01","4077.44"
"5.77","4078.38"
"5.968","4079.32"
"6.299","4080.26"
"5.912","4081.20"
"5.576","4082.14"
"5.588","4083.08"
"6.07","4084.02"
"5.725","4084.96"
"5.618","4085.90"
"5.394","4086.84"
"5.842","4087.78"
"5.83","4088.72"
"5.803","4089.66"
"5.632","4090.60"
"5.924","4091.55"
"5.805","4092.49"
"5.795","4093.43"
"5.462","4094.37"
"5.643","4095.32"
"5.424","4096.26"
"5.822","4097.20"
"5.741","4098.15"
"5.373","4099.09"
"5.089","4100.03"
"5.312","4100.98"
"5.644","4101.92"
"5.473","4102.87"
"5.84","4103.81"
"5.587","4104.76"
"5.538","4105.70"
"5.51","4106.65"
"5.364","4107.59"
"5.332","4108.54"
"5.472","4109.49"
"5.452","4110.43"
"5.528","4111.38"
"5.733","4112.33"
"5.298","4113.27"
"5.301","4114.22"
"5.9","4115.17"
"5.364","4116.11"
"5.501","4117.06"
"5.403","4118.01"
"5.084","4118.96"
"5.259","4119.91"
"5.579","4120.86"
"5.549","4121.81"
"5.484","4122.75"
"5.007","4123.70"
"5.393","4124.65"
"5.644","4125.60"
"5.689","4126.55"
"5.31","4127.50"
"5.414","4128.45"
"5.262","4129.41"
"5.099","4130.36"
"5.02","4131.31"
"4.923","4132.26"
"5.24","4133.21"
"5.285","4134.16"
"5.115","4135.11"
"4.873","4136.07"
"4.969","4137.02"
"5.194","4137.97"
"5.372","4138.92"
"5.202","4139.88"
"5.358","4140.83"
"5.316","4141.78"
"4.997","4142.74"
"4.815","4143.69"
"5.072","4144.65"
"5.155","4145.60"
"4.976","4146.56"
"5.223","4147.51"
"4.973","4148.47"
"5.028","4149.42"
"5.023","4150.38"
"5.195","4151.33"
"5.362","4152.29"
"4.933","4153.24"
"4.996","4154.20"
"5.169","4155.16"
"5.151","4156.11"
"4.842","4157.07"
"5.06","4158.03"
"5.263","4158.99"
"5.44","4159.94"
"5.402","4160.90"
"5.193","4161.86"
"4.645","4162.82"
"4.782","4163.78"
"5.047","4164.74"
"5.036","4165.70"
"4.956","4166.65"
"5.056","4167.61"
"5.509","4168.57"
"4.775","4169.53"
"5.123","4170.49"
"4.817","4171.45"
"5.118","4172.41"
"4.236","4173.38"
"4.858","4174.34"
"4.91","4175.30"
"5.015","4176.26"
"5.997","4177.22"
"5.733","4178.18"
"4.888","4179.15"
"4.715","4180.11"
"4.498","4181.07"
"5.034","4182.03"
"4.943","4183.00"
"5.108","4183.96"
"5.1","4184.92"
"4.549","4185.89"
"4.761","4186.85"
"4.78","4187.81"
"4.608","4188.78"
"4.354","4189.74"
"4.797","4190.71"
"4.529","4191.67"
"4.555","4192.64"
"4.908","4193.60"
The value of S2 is 1.01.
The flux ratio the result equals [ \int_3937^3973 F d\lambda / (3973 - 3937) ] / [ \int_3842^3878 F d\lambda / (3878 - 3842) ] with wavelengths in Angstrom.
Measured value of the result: 0.82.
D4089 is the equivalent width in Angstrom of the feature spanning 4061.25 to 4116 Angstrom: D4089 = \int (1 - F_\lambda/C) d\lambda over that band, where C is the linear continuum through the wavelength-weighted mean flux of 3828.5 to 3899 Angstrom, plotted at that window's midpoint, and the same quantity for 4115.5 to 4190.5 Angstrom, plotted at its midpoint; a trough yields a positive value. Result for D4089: -2.8 Angstrom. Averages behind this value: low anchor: 6.54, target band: 5.71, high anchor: 5.1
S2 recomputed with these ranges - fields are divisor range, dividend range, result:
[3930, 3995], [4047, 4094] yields 1.11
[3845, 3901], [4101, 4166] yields 0.91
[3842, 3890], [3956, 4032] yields 0.90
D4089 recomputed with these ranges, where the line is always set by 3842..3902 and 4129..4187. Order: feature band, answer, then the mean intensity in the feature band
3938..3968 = 2.5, 5.63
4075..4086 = -0.8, 5.85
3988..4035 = 0.9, 5.72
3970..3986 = 2.2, 5.17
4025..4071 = -1.2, 5.78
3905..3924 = 0.7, 6.12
